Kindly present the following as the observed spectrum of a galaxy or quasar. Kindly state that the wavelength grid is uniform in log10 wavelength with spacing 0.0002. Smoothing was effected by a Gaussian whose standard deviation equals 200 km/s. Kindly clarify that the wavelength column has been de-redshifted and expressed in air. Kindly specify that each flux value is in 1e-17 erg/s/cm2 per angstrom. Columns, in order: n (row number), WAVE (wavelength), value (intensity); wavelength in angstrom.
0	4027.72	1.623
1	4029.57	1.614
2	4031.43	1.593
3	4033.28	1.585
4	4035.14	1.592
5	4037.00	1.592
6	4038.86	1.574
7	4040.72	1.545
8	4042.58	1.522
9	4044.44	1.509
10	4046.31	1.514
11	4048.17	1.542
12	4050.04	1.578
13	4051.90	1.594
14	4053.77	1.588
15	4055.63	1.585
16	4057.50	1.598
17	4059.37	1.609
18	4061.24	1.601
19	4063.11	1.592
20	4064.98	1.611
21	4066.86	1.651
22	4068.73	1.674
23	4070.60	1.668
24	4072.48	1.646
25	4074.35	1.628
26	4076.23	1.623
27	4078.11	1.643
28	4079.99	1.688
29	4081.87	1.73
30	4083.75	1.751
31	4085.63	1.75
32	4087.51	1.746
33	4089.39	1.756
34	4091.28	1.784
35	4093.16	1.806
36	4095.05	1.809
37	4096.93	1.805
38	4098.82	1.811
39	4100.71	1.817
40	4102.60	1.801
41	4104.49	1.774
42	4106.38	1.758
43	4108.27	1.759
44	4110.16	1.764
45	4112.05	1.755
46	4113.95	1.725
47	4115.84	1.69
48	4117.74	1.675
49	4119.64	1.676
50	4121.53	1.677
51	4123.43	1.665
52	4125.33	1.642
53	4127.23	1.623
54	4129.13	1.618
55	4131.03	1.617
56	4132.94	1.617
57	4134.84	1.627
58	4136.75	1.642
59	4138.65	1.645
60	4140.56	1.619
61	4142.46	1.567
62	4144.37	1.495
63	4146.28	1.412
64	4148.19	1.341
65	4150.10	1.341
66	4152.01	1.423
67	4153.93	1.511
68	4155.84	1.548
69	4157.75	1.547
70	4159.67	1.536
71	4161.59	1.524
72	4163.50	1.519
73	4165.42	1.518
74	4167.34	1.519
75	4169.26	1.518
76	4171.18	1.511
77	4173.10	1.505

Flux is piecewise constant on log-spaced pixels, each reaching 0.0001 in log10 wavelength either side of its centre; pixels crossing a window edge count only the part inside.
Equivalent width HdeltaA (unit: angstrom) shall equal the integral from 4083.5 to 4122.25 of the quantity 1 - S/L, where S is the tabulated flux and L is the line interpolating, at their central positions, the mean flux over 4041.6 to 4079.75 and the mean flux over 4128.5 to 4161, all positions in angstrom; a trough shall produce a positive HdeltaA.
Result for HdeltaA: -4.7 angstrom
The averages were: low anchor 1.6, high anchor 1.53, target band 1.76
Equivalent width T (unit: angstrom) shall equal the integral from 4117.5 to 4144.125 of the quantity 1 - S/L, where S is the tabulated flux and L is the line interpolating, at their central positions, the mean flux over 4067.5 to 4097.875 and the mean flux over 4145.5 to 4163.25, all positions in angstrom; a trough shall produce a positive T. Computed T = -1.40 angstrom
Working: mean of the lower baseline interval 1.72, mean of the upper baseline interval 1.47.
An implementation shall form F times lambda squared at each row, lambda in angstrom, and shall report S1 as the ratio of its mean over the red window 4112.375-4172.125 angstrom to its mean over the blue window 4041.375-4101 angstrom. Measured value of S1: 0.98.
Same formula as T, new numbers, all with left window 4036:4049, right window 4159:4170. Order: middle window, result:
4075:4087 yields -1.3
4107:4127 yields -2.2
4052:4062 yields -0.4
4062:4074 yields -0.8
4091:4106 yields -2.6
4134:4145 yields -0.5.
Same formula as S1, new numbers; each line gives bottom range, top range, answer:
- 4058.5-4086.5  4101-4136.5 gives 1.04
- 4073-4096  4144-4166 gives 0.88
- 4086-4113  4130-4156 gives 0.88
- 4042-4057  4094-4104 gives 1.19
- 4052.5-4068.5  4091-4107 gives 1.14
